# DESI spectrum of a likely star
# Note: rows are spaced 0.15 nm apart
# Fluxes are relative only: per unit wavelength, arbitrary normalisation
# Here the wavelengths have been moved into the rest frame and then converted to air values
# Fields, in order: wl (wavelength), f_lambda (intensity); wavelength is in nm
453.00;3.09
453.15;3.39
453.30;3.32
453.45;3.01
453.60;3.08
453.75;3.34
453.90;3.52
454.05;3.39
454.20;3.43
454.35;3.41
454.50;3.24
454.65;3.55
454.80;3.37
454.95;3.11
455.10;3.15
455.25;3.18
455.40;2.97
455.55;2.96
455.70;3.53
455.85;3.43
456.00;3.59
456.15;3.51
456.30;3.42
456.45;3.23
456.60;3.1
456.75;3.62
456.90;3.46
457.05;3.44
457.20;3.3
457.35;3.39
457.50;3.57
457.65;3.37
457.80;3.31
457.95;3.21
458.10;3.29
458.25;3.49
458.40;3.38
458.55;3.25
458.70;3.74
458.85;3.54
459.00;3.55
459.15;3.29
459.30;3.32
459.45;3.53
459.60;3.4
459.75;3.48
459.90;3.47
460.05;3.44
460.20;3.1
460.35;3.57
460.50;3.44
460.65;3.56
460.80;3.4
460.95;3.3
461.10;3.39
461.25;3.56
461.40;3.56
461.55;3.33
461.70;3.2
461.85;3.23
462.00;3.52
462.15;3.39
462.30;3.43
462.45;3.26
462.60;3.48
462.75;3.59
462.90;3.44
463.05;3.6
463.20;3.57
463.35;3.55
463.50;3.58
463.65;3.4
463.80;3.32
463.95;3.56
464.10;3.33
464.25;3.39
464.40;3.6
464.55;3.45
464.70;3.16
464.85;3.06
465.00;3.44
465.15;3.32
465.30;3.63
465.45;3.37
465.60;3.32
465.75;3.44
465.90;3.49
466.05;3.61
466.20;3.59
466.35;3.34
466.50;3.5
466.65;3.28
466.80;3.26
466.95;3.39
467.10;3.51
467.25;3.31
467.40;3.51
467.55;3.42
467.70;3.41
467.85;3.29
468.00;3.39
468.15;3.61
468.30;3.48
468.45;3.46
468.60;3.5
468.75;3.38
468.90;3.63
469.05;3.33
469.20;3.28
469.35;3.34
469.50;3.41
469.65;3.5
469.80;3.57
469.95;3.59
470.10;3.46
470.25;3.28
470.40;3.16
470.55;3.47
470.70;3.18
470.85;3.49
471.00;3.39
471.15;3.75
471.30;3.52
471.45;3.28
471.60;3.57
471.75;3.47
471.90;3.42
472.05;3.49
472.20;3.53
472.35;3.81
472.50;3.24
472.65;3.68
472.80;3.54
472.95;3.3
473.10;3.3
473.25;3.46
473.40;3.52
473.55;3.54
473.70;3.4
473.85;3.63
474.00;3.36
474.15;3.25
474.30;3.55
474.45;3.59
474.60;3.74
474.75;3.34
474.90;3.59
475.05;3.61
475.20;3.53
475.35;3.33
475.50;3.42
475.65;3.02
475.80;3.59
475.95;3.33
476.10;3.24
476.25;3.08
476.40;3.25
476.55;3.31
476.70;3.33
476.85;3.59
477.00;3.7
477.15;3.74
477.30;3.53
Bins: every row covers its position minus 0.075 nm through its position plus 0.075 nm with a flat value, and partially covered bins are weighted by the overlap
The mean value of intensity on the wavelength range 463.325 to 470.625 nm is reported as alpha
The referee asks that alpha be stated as 3.42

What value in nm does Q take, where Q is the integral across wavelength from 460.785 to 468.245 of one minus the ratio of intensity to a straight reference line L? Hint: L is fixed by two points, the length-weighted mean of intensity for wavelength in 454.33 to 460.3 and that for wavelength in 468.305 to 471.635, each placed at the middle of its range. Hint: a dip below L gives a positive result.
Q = -0.038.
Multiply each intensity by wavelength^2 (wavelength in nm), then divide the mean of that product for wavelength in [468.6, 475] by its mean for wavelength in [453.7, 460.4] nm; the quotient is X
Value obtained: 1.09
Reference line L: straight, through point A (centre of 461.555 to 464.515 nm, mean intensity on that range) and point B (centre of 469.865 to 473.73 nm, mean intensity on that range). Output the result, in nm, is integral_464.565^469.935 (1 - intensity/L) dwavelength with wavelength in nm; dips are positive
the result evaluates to 0.05 nm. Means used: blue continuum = 3.44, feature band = 3.42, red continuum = 3.46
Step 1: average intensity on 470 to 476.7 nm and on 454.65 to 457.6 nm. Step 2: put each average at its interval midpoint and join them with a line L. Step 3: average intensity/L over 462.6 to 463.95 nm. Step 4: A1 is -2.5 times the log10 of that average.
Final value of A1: -0.04 mag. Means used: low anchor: 3.34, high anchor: 3.43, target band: 3.51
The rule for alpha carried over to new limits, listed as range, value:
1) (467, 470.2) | 3.44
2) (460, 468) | 3.42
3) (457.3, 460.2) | 3.41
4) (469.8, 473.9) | 3.46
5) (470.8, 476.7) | 3.45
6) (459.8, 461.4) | 3.43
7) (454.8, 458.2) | 3.33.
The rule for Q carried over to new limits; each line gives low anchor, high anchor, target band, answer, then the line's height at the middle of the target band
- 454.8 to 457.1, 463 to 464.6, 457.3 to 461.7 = -0.04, 3.39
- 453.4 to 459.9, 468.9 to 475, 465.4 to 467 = 0.00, 3.42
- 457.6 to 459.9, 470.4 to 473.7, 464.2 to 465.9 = 0.03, 3.44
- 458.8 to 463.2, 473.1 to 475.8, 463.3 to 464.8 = 0.00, 3.44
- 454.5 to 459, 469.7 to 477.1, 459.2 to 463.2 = -0.05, 3.38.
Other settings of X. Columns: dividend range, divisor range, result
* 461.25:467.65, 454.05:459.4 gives 1.05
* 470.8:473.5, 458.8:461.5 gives 1.07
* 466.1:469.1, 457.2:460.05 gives 1.04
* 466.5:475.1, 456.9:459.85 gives 1.07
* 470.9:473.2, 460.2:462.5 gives 1.07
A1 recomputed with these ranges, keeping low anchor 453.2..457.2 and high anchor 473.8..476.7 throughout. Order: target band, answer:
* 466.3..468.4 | -0.012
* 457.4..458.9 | -0.025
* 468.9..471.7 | -0.014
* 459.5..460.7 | -0.029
